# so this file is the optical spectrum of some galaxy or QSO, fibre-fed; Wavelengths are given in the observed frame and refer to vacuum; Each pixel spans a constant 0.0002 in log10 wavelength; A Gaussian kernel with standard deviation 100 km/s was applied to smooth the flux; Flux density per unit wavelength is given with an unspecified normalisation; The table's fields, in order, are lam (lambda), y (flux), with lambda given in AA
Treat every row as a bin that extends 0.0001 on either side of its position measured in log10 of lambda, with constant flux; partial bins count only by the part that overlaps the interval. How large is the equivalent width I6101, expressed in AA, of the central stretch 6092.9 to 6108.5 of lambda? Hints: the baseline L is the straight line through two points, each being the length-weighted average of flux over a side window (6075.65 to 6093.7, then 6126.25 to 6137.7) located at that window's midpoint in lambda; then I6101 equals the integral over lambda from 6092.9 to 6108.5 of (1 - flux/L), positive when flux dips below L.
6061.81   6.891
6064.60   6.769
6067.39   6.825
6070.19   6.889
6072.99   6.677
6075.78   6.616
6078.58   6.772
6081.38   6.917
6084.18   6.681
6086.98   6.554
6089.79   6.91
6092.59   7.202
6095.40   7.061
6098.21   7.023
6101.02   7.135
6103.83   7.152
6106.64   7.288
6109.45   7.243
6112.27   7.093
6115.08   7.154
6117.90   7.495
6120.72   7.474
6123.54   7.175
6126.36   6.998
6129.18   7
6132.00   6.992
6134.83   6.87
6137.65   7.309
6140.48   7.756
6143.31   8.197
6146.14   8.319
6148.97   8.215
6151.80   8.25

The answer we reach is -0.6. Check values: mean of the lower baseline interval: 6.82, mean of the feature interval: 7.14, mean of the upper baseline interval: 7.01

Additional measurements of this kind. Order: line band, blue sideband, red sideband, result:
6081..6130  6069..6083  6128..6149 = 0.3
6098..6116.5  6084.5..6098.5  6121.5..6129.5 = -0.4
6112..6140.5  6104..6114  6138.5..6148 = 1.6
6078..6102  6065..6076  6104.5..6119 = 0.3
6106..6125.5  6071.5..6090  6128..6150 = -0.1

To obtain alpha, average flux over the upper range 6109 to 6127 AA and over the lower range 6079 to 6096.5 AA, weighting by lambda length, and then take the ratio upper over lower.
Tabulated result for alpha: 1.05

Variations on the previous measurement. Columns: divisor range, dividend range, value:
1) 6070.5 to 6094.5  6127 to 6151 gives 1.11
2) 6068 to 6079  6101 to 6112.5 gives 1.07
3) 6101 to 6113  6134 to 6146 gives 1.06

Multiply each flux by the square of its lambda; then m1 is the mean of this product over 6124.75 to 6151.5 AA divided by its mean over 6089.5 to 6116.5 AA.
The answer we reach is 1.07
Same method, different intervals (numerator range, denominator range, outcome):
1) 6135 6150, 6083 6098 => 1.16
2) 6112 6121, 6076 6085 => 1.09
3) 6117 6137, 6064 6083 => 1.07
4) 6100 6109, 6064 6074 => 1.07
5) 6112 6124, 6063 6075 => 1.09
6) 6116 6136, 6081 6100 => 1.05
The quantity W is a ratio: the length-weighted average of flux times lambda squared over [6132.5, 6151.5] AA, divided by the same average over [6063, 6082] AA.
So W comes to 1.17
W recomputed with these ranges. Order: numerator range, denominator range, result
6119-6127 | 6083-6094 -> 1.07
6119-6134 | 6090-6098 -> 1.02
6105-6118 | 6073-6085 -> 1.08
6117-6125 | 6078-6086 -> 1.10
